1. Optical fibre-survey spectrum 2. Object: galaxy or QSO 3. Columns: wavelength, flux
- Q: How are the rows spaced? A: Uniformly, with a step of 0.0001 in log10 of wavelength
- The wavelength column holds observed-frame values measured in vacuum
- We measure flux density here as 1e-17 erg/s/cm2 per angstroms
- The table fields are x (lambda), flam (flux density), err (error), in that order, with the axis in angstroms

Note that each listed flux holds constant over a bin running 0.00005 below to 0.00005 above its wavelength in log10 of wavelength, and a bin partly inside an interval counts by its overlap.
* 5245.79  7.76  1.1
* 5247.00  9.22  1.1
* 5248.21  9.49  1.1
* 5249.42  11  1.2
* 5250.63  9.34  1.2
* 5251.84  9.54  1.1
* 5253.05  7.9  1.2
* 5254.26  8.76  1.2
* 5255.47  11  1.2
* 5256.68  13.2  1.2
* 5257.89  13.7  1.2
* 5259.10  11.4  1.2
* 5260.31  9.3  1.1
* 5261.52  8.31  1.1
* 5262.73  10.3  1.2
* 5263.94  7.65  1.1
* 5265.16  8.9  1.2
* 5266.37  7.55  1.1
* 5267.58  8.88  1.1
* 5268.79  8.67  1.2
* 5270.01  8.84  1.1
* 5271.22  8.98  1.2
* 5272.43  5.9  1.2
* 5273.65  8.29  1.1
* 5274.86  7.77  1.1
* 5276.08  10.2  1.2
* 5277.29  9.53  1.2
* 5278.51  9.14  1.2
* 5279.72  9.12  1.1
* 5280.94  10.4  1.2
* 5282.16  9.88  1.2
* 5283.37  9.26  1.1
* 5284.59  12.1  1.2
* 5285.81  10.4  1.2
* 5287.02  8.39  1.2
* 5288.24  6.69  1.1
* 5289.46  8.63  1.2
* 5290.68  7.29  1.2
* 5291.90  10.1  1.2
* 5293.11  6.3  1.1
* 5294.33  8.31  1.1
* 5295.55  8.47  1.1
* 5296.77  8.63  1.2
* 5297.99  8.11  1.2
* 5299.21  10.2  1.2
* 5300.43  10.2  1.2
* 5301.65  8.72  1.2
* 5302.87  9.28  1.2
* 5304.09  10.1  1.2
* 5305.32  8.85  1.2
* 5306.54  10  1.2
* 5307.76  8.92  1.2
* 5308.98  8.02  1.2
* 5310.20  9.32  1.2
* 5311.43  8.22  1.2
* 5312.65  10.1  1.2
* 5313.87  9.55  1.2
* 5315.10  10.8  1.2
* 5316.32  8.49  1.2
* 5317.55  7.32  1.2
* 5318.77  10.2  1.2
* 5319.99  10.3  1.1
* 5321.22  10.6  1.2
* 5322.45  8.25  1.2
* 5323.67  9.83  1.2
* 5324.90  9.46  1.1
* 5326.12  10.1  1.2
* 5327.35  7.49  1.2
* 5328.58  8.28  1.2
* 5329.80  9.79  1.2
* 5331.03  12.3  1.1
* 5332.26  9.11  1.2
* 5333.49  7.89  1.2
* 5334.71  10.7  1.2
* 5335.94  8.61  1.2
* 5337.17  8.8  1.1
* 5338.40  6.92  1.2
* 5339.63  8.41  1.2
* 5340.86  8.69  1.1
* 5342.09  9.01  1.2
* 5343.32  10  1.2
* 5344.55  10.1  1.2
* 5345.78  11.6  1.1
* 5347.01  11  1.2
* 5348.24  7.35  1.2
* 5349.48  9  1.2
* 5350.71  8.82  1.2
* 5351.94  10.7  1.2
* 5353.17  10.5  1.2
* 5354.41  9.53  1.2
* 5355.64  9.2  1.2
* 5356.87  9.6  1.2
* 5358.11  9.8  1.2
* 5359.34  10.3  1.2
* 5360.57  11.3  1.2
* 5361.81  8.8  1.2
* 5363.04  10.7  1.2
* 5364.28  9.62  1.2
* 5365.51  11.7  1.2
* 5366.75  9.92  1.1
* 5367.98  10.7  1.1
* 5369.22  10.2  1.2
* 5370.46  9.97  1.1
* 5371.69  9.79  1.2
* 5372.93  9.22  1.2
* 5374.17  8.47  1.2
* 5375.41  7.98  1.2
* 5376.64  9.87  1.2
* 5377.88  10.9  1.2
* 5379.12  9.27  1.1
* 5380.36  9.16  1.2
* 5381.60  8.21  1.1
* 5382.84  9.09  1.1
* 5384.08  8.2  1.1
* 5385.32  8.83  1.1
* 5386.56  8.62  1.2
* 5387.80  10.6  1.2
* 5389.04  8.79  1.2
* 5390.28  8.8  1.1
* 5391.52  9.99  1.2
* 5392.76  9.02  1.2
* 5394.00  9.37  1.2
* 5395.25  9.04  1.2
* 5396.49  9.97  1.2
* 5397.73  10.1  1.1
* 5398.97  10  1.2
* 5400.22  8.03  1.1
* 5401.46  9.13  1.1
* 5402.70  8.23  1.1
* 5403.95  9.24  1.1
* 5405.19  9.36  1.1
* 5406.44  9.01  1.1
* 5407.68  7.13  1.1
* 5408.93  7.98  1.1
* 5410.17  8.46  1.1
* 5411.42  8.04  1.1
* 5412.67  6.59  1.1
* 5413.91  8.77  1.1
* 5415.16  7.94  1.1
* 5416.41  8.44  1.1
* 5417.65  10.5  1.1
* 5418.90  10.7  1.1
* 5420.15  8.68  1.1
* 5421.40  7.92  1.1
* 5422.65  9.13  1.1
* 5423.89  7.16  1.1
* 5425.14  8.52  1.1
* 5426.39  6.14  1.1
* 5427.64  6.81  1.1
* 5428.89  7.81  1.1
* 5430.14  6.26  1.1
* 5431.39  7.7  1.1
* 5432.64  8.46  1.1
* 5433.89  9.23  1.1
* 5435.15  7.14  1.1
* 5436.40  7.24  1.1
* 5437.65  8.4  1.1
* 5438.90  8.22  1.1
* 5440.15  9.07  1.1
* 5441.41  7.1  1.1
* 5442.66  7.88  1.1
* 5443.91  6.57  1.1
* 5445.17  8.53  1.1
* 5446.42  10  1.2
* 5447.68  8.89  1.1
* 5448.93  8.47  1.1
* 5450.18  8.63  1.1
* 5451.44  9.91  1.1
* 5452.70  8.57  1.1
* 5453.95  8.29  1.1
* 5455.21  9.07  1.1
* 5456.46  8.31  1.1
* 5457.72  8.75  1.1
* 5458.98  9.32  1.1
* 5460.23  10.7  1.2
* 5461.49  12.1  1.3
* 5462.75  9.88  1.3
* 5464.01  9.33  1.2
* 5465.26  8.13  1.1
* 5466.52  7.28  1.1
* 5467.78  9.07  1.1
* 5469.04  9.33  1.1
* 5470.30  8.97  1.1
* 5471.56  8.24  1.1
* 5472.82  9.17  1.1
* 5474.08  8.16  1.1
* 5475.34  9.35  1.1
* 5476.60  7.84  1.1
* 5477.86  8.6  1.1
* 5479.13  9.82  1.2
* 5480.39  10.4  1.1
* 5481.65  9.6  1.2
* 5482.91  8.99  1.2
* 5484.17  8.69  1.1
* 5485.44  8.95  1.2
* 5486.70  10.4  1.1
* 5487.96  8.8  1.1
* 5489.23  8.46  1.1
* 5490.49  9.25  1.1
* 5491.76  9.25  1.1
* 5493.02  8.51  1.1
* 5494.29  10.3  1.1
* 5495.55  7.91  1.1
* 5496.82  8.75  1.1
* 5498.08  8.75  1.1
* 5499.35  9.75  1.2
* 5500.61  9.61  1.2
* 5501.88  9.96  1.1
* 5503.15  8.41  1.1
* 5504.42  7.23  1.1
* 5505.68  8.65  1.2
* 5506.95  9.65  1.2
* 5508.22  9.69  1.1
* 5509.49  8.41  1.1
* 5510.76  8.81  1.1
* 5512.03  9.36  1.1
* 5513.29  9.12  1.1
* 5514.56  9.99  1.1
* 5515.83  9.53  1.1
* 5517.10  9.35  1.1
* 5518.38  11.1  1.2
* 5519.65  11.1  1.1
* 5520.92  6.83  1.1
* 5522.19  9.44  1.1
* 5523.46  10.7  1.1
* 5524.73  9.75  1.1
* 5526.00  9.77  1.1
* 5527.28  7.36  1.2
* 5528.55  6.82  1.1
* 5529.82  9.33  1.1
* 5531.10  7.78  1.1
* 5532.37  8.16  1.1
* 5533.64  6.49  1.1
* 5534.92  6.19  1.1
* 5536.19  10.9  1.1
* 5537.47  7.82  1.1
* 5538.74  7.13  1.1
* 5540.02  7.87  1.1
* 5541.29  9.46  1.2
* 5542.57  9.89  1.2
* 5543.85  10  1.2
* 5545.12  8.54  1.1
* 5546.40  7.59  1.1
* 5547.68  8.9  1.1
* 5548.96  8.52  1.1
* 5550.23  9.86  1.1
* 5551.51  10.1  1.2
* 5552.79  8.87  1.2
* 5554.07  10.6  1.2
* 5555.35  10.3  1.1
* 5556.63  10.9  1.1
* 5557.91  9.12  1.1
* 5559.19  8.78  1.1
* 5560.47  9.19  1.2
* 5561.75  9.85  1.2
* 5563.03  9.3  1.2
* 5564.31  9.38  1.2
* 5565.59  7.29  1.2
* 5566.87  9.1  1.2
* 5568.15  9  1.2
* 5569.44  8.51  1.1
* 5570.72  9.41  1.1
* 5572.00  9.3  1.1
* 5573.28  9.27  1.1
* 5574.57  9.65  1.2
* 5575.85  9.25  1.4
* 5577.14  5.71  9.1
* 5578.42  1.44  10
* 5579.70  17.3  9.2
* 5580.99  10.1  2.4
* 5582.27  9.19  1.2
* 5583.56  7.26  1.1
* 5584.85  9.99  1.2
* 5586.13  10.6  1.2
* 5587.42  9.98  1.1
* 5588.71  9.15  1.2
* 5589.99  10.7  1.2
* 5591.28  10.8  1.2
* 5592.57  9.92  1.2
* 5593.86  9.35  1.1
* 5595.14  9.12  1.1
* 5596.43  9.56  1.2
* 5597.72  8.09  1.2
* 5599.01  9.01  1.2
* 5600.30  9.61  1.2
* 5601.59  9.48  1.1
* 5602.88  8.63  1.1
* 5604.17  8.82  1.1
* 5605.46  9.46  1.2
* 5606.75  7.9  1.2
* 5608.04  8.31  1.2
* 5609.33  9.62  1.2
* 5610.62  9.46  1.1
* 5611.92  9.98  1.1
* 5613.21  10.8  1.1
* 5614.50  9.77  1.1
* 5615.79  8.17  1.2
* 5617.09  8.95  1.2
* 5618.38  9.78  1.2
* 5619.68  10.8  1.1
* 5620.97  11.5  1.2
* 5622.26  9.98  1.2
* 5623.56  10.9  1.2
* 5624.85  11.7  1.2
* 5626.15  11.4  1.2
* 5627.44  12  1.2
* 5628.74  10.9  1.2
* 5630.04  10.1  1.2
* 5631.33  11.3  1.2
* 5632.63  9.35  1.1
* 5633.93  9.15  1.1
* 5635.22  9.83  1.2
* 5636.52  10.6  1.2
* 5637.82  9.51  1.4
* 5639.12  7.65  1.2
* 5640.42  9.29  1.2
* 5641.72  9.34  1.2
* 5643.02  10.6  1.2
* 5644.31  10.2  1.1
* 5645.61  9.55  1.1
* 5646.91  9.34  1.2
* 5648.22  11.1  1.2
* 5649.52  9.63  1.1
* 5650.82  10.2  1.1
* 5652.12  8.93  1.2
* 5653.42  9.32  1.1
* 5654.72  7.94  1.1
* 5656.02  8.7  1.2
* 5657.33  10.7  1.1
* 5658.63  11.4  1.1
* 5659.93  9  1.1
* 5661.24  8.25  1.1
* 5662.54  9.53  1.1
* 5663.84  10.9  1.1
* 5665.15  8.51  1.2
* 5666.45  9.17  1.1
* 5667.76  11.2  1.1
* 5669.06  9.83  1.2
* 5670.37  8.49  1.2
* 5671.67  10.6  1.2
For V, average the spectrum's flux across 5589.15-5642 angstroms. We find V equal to 9.77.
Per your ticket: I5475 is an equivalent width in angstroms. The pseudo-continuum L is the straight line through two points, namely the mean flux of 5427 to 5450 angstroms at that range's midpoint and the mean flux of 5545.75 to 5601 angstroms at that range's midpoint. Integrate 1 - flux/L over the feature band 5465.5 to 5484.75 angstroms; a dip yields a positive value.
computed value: -1.2 angstroms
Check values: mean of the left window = 8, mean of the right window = 9.28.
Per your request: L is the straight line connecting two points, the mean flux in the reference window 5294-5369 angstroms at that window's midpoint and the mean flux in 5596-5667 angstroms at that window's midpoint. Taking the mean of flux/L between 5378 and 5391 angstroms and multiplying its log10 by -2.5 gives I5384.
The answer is 0.05 mag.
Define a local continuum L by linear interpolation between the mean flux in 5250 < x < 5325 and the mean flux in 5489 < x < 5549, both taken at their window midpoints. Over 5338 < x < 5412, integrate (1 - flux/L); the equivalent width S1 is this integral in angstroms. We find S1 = -2.18 angstroms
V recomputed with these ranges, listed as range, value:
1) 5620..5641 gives 10.3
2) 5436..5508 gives 8.91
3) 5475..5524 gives 9.21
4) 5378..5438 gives 8.59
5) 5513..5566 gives 9.03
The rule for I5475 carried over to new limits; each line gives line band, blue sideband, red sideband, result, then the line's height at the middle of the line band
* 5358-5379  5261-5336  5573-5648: -1.7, 9.2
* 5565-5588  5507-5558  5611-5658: 1.0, 9.44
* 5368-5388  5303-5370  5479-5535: 0.3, 9.41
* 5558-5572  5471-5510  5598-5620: 0.3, 9.18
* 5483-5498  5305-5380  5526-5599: 0.3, 9.17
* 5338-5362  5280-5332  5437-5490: -1.1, 9.14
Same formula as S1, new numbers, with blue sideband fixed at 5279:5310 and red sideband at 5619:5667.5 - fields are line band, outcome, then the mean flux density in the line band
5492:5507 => 1.0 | 8.94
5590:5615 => 1.2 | 9.38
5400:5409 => 0.7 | 8.57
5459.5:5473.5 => 0.3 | 9.29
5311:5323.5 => -0.4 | 9.42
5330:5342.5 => 0.1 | 9.07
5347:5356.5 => -0.2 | 9.42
